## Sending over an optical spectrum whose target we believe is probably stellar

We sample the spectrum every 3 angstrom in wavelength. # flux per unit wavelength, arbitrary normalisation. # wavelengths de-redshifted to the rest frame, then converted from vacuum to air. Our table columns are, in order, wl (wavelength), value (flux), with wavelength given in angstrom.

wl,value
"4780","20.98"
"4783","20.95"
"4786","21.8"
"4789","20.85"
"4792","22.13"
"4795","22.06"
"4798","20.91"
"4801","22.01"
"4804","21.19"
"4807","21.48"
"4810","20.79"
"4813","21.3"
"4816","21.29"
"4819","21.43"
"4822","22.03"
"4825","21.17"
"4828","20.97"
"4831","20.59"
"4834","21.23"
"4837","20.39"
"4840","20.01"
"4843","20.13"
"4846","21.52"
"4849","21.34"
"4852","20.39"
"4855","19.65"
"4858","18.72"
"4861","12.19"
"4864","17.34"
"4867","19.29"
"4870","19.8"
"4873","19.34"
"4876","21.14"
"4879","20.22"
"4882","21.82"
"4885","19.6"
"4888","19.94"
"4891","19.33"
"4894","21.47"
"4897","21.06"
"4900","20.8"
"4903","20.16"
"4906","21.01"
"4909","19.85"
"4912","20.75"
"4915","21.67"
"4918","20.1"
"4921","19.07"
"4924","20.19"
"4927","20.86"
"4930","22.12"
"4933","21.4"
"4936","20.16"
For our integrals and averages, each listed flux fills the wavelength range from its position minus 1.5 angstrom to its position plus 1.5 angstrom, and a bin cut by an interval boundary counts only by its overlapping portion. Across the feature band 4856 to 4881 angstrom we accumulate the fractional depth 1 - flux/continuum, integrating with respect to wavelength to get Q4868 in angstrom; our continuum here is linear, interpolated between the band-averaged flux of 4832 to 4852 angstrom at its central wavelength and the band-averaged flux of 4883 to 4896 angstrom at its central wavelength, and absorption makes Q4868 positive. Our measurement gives 2.2 angstrom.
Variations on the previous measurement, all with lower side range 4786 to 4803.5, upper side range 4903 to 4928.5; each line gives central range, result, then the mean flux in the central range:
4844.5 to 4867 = 2.4 angstrom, 18.8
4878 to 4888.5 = 0.1 angstrom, 20.4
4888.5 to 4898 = 0.1 angstrom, 20.5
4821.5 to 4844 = 0.5 angstrom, 20.8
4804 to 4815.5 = 0.1 angstrom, 21.2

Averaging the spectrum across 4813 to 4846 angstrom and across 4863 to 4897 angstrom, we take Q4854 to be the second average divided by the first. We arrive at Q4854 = 1.0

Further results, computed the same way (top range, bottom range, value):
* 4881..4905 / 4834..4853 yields 0.99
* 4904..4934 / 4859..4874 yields 1.18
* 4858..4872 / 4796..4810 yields 0.81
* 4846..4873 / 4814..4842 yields 0.89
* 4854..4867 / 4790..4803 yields 0.79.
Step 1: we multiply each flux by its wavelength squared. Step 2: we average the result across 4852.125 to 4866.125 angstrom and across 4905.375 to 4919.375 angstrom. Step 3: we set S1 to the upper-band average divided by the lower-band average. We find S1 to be 1.21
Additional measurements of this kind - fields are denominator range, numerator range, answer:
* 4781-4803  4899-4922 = 1.00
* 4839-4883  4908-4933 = 1.08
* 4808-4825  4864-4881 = 0.95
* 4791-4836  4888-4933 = 1.00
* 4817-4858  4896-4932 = 1.03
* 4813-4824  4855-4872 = 0.84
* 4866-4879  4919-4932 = 1.05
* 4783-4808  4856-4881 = 0.89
